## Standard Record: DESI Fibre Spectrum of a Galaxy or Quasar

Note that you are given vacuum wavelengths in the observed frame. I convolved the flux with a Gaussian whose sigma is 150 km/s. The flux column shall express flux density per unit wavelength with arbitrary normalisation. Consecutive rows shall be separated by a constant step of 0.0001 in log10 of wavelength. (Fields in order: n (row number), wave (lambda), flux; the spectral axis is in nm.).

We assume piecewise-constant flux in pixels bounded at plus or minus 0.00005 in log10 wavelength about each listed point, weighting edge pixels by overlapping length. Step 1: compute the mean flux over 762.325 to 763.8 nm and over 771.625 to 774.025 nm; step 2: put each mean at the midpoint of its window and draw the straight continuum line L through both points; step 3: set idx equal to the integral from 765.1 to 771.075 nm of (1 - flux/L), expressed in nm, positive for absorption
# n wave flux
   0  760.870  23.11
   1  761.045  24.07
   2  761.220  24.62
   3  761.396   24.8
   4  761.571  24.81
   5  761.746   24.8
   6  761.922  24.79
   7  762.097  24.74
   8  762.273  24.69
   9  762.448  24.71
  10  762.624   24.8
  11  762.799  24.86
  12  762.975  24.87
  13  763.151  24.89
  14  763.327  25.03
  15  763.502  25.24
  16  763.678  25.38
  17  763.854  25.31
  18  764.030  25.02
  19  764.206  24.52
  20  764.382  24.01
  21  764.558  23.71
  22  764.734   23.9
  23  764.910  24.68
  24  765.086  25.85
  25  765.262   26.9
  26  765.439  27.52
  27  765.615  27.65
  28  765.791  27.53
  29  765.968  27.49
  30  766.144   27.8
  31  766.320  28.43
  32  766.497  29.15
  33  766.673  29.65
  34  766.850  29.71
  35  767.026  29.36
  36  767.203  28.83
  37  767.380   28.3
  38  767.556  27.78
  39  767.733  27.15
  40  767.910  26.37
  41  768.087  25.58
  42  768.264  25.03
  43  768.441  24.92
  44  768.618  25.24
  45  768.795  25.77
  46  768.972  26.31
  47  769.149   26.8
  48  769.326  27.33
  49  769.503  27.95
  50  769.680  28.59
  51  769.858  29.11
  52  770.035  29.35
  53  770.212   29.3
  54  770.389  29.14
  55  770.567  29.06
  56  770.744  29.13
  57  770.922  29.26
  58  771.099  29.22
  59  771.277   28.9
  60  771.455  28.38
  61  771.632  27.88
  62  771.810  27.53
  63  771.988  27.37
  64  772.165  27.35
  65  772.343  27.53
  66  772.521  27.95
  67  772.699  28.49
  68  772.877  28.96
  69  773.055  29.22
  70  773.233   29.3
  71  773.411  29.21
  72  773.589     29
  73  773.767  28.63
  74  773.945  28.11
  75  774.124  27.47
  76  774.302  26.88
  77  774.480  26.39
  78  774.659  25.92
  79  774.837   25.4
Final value -0.24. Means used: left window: 25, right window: 28.3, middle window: 27.8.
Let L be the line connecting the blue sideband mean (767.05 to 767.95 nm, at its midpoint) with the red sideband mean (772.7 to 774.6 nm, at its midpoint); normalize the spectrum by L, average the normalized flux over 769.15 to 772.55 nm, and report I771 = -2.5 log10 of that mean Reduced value -0.01 mag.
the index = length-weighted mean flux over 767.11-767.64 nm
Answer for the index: 28.3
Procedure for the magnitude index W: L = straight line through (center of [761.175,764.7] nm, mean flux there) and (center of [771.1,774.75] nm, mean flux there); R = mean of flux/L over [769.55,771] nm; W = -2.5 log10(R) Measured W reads -0.07 mag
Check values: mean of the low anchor 24.8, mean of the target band 29.1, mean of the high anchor 28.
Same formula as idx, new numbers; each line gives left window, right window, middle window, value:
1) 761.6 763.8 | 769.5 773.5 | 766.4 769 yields -0.03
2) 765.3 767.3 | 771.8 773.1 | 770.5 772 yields -0.02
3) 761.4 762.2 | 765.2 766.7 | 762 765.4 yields 0.17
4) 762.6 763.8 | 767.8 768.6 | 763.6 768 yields -0.28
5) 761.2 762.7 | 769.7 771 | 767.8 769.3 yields 0.13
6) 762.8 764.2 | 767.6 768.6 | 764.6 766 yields -0.05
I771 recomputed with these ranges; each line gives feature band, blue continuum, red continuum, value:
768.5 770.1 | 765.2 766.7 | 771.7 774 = 0.03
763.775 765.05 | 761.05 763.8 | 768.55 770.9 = 0.05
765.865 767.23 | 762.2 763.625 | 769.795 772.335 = -0.09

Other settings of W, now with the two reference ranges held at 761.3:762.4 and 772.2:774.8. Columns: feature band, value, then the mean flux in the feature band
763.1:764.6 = 0.022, 24.8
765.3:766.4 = -0.074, 27.7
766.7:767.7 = -0.099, 28.8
